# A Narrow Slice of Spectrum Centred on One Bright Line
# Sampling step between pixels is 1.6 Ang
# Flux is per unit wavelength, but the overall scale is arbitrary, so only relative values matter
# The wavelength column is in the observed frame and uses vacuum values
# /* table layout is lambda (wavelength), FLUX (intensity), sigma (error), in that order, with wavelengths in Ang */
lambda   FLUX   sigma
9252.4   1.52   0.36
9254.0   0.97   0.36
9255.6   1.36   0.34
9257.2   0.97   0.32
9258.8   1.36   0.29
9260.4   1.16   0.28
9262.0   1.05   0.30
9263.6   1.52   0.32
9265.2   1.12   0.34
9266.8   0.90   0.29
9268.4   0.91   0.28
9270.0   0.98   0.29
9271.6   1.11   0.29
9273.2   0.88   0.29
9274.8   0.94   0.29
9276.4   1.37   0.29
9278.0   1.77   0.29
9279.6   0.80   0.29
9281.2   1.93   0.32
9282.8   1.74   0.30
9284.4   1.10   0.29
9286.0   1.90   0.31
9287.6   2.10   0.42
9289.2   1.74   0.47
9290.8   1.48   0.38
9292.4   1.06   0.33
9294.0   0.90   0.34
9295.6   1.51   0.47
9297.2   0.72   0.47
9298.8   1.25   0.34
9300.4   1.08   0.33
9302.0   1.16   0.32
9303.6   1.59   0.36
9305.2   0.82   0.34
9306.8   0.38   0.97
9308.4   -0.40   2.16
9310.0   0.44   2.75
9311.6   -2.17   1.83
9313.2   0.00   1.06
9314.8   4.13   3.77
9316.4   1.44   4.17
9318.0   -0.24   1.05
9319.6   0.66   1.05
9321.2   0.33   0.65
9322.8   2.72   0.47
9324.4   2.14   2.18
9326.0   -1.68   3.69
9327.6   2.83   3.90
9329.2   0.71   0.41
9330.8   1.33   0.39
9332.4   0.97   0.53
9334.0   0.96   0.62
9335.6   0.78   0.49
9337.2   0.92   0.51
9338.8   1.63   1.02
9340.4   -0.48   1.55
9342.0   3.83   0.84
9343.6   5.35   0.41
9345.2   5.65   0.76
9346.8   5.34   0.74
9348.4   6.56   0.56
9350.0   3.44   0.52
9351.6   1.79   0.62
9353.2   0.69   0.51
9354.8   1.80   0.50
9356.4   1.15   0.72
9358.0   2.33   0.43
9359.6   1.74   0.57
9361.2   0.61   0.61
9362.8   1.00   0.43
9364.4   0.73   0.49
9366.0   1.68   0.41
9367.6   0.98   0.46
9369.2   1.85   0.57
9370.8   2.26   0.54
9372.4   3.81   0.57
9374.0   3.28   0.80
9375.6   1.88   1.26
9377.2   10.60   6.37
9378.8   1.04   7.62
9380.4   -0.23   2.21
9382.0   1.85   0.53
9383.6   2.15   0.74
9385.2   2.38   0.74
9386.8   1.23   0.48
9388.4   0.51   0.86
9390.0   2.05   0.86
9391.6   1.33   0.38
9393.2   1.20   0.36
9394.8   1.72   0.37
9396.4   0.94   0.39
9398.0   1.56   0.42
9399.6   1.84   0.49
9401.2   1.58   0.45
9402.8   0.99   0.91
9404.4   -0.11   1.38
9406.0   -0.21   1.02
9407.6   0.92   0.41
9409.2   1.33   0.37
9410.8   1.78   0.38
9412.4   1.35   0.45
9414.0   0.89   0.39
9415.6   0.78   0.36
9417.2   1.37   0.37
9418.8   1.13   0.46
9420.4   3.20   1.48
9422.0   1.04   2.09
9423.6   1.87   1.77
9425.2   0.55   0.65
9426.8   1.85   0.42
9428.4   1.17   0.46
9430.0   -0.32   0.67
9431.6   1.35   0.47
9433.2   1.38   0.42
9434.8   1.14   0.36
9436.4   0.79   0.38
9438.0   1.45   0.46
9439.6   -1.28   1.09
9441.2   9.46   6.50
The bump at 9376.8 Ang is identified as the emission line [N II] 6583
